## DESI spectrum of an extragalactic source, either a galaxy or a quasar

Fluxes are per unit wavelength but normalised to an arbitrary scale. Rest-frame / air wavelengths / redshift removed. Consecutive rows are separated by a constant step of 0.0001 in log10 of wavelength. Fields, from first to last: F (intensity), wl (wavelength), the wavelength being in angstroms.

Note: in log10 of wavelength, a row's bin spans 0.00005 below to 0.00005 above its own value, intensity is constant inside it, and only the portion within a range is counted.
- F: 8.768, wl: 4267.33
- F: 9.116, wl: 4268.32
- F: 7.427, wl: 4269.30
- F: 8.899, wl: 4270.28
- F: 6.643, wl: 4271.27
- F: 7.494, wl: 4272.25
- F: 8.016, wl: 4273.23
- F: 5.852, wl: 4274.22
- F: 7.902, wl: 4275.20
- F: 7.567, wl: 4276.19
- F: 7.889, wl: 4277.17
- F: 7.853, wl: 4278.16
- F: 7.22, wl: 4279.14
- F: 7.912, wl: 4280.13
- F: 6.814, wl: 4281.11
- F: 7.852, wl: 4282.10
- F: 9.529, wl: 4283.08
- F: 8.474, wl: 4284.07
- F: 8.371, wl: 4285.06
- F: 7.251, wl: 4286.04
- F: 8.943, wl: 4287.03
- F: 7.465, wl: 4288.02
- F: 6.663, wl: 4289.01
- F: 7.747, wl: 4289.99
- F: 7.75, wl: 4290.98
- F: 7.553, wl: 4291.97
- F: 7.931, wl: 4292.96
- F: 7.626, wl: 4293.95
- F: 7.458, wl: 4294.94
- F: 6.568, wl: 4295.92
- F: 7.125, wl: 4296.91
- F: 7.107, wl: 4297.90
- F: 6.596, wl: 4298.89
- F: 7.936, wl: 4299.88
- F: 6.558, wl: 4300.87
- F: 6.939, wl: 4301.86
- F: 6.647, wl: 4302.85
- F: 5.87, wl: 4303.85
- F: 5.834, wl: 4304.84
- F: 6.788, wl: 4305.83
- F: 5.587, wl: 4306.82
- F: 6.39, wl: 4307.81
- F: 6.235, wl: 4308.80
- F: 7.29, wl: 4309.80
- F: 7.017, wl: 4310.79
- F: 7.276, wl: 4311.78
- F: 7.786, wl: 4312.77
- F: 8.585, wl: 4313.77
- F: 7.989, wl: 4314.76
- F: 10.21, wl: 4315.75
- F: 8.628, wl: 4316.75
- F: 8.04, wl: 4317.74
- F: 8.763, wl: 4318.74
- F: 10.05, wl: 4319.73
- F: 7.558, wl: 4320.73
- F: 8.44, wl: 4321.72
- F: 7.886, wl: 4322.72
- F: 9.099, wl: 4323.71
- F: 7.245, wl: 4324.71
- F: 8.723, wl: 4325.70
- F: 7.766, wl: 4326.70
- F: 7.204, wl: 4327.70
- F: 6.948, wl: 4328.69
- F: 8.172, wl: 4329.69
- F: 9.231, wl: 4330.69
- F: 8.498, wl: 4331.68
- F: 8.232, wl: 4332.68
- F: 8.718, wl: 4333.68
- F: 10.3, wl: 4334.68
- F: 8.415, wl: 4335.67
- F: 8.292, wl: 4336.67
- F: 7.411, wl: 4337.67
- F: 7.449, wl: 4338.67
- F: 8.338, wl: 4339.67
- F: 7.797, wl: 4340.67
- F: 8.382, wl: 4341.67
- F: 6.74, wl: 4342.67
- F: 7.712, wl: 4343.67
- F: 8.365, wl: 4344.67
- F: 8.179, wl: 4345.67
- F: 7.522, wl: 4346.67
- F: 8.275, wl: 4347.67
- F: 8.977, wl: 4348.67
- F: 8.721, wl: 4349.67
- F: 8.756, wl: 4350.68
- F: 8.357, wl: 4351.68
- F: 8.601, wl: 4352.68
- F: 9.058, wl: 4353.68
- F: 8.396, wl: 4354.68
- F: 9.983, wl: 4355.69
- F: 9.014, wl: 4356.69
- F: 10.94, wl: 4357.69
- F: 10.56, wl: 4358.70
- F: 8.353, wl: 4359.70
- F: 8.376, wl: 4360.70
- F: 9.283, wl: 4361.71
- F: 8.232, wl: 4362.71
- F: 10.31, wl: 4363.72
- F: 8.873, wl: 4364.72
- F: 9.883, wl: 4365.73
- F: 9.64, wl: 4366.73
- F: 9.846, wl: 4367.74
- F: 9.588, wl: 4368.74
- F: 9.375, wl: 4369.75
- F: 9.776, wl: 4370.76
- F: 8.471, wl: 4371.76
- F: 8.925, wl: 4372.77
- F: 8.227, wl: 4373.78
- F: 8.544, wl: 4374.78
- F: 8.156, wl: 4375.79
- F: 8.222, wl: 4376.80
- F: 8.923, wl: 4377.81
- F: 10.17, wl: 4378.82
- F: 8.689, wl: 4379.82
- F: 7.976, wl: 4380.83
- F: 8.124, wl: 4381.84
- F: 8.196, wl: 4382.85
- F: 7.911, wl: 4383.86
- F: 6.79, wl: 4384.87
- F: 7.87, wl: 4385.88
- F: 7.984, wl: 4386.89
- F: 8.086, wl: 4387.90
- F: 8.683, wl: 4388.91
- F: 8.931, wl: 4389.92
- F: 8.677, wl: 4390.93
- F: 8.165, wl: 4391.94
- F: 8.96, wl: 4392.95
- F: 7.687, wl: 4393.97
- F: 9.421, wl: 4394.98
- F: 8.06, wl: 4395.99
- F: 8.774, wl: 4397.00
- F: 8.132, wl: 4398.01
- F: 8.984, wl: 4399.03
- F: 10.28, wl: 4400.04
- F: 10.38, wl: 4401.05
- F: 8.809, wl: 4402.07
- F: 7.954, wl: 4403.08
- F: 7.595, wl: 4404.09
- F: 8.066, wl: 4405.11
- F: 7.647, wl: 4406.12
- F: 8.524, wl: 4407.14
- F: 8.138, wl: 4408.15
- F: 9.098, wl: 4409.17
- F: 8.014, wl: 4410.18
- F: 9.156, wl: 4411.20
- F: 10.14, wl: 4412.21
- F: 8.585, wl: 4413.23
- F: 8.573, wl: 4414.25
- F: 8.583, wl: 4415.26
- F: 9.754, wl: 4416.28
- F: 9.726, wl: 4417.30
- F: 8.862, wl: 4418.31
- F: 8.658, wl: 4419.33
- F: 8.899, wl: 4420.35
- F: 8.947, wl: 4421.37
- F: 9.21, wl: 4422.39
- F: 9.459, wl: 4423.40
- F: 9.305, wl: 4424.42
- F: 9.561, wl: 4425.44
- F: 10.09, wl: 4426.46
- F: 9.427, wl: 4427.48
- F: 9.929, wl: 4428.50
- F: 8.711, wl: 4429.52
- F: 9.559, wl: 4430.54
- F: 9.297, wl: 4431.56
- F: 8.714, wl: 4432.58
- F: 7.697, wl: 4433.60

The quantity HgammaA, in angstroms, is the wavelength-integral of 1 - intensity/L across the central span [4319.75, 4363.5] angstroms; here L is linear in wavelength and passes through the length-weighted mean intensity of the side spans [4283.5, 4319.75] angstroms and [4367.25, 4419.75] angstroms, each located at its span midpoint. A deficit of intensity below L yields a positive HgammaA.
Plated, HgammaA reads -2.59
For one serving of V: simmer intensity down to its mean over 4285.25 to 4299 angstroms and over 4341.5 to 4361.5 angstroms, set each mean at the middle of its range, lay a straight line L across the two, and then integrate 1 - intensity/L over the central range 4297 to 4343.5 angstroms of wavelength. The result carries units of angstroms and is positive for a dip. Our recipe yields 1.7 angstroms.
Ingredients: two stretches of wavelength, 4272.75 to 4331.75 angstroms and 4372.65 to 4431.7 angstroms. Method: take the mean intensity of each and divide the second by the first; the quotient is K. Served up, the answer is 1.1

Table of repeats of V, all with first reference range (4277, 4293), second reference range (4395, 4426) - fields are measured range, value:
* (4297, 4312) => 2.48 angstroms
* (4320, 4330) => 0.26 angstroms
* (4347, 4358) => -0.73 angstroms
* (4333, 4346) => 0.19 angstroms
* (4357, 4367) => -1.14 angstroms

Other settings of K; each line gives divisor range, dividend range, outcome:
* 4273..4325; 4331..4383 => 1.15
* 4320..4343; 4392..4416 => 1.06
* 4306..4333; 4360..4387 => 1.10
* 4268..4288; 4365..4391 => 1.11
